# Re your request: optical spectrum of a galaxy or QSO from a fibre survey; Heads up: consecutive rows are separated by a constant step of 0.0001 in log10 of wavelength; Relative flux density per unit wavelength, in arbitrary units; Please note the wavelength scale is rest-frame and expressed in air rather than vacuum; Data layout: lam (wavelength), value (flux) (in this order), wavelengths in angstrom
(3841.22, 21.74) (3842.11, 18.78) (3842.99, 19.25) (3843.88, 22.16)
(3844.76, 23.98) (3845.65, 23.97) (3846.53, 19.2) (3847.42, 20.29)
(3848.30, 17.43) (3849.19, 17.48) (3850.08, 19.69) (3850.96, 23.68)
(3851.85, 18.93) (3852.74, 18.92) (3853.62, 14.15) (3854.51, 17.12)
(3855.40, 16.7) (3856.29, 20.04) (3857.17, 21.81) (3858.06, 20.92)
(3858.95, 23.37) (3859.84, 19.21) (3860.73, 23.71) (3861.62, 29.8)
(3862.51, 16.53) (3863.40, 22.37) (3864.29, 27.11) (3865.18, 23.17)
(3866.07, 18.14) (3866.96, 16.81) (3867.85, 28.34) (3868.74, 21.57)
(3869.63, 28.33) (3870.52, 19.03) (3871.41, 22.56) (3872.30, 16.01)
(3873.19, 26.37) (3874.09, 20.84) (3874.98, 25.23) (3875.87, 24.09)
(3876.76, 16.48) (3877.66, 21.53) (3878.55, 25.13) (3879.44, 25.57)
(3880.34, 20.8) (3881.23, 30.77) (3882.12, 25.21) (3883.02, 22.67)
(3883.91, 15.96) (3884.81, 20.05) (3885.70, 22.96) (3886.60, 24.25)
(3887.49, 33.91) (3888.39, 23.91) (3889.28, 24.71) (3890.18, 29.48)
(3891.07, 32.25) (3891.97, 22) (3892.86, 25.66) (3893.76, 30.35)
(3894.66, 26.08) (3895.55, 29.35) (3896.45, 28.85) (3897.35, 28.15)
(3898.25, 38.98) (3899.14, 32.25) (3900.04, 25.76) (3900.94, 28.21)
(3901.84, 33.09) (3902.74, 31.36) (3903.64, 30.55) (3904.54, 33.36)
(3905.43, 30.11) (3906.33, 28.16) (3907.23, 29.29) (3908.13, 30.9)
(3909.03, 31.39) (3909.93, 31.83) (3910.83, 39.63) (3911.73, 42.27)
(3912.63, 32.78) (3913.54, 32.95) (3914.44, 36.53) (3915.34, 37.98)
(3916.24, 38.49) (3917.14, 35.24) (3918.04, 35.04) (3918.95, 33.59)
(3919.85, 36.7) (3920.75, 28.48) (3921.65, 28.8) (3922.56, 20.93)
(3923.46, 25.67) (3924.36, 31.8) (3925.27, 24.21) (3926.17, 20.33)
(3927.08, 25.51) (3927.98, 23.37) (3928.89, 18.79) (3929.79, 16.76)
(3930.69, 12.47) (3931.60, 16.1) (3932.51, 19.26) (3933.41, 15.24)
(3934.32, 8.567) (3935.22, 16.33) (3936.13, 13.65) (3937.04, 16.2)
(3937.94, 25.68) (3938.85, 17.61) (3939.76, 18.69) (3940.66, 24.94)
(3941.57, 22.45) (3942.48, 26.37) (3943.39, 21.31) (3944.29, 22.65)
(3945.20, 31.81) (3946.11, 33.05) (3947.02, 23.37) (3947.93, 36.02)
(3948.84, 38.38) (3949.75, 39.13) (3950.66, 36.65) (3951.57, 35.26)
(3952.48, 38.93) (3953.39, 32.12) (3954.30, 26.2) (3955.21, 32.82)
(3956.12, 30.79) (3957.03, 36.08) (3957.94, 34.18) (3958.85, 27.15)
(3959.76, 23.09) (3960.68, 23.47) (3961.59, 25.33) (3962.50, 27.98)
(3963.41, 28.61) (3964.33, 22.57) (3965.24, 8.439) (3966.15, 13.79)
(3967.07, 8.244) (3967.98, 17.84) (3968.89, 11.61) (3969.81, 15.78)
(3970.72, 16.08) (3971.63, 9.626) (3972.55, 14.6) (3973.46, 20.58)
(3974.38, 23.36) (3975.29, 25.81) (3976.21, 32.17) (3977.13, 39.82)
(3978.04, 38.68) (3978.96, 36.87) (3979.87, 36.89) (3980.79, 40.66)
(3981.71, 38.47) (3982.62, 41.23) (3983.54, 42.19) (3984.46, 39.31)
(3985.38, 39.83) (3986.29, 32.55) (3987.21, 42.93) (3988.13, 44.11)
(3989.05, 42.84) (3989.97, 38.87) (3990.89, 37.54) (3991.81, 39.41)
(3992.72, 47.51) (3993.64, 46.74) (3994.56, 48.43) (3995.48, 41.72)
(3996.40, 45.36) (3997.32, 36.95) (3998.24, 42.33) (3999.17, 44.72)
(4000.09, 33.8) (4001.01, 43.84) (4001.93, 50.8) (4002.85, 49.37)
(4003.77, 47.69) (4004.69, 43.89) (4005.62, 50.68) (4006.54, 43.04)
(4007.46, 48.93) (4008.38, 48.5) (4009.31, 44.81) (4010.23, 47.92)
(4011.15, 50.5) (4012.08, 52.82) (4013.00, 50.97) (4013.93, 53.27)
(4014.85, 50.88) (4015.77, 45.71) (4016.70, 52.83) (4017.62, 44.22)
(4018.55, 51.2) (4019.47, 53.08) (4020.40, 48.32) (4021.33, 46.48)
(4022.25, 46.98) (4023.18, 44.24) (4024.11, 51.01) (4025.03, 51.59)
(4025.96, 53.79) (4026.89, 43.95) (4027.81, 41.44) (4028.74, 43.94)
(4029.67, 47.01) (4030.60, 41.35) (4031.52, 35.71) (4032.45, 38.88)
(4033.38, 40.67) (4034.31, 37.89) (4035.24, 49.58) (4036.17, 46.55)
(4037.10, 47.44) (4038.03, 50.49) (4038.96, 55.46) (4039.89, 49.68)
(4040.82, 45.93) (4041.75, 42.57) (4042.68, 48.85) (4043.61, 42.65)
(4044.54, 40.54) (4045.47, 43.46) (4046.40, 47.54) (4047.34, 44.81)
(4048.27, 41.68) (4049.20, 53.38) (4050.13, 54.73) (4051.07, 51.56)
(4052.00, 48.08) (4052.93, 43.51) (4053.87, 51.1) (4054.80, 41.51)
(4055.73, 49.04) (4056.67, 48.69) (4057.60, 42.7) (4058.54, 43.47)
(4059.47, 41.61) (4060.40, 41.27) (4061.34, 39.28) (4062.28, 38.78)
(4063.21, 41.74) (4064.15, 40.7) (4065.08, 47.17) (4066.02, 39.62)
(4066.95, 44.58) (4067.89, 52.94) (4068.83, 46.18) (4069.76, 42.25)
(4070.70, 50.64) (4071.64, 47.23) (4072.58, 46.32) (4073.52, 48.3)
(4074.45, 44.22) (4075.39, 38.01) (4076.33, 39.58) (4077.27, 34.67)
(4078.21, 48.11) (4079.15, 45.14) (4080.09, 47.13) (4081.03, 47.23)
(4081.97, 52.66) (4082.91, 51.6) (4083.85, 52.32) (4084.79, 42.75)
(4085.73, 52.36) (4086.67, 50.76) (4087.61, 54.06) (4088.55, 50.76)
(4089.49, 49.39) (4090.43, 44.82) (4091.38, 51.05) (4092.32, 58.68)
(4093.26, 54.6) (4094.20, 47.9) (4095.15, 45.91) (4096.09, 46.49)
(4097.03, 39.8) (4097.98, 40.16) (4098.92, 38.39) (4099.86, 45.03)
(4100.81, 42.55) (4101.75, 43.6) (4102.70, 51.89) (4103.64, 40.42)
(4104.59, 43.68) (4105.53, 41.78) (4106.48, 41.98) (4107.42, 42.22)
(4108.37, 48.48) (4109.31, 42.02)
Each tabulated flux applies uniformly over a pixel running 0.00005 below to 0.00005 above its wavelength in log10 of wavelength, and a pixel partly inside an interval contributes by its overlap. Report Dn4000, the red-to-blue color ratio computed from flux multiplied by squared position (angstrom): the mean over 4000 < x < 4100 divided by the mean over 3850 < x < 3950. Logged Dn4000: 1.97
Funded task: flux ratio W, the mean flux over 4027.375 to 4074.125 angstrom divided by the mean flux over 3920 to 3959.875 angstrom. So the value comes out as 1.8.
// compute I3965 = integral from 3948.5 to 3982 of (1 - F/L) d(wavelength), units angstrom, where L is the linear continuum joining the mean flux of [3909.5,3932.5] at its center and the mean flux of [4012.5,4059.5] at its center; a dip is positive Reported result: 7.9 angstrom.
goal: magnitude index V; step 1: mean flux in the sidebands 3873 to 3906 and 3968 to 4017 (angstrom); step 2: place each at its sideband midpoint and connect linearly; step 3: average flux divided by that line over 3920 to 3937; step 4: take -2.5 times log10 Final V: 0.46 mag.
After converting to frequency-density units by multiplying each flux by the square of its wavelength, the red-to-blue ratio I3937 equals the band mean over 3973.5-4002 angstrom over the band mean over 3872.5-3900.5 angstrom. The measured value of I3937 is 1.61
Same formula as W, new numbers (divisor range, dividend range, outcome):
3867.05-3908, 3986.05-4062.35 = 1.75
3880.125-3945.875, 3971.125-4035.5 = 1.59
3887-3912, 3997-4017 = 1.55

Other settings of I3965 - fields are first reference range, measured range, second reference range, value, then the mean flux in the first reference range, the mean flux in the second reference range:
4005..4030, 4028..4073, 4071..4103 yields 2.3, 48.4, 46.9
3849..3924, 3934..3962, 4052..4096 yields 5.0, 26.4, 46.4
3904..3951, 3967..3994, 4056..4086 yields 1.3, 27.2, 44.9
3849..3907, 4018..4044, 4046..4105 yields -3.2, 24.4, 46.1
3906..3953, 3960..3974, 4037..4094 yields 6.4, 27.4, 46.7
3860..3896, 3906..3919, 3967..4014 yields -2.8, 23.9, 38.3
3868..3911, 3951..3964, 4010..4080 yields 1.8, 26.7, 46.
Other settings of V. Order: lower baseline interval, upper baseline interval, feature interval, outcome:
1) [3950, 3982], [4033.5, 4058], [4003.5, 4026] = -0.247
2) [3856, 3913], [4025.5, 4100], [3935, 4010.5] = 0.116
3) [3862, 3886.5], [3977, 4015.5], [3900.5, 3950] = 0.134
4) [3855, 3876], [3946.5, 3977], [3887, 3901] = -0.236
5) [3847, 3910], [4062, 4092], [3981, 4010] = -0.154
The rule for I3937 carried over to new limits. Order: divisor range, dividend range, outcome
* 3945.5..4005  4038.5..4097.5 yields 1.46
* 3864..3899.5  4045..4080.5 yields 1.98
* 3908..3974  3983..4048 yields 1.84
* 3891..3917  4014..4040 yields 1.57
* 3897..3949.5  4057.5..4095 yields 1.83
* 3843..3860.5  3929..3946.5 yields 1.04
